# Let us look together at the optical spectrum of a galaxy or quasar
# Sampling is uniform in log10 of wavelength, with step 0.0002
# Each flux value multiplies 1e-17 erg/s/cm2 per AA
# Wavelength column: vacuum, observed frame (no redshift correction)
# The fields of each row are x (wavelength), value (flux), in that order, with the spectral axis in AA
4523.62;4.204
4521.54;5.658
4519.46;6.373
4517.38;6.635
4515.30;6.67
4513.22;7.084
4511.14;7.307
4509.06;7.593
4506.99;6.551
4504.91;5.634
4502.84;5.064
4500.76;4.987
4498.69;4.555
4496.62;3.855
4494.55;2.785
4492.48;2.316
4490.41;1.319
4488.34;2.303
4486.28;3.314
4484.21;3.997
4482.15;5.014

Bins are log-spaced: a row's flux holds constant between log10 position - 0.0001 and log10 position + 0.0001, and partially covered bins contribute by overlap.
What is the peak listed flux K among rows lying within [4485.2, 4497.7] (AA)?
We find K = 3.855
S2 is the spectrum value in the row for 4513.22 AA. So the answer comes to 7.084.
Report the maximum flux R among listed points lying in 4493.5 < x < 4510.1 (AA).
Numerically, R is 7.593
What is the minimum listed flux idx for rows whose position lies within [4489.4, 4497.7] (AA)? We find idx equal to 1.319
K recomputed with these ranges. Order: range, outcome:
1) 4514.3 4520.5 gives 6.67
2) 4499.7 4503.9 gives 5.064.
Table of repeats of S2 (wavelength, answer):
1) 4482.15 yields 5.014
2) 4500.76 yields 4.987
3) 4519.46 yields 6.373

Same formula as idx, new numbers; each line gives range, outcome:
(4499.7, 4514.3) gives 4.987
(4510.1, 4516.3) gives 6.67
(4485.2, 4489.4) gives 2.303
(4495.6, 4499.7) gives 3.855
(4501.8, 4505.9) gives 5.064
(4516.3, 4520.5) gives 6.373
